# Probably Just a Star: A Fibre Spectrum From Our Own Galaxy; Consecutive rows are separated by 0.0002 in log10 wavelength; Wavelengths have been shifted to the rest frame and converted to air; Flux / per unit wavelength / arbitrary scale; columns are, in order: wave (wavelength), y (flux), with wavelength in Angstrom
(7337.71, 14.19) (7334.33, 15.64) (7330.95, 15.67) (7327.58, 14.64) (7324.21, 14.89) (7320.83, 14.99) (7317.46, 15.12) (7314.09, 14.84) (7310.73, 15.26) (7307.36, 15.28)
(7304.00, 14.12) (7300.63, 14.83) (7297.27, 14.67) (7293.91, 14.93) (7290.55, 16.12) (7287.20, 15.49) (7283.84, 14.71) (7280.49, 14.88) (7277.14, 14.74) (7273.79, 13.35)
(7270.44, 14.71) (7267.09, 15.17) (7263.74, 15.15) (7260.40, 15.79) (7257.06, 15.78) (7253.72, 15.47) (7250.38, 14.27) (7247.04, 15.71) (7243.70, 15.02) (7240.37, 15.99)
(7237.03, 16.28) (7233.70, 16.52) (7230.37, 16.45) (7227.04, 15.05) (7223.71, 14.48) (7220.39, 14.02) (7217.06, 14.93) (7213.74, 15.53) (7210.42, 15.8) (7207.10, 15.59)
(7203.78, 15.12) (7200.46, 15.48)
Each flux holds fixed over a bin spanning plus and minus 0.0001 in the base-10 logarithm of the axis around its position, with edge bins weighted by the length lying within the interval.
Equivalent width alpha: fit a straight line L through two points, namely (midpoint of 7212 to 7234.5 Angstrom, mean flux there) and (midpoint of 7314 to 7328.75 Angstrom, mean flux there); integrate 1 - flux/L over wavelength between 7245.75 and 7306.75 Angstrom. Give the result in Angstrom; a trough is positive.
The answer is 0.3 Angstrom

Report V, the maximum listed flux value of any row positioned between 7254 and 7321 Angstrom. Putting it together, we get 16.12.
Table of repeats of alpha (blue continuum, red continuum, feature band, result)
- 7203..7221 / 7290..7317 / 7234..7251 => -0.5 Angstrom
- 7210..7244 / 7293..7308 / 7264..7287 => 0.4 Angstrom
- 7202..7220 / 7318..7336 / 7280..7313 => 0.4 Angstrom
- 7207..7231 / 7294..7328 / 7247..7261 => -0.3 Angstrom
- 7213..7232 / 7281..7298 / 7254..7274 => 0.0 Angstrom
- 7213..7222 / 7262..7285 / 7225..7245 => -1.6 Angstrom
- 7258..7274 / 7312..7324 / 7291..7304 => 0.1 Angstrom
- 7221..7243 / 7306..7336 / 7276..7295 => 0.2 Angstrom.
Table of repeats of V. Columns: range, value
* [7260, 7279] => 15.79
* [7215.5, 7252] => 16.52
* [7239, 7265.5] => 15.99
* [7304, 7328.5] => 15.28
